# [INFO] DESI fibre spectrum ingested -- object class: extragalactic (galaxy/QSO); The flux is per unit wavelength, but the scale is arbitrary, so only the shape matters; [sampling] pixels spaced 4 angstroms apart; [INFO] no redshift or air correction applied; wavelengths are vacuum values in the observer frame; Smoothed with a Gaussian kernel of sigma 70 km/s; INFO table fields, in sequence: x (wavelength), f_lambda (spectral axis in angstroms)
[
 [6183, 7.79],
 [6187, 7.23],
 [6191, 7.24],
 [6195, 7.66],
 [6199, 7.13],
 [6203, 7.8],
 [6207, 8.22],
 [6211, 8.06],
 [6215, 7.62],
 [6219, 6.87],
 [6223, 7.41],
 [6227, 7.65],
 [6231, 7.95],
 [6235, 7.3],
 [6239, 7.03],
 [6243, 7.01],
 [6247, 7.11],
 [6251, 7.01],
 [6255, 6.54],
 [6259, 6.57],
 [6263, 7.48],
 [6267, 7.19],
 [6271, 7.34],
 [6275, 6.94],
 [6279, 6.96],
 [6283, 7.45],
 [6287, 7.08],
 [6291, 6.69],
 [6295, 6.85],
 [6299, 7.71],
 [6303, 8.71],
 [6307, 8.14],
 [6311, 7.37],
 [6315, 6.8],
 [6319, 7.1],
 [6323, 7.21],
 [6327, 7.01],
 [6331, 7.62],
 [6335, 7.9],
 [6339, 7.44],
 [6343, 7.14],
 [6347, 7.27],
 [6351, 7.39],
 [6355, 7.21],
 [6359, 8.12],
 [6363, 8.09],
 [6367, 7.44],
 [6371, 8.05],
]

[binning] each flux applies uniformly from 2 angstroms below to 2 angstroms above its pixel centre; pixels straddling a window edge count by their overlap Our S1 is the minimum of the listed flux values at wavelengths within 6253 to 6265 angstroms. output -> 6.54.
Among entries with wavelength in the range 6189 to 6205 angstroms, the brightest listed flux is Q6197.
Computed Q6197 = 7.8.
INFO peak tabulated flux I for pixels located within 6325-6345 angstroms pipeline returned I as 7.9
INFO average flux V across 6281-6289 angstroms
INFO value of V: 7.27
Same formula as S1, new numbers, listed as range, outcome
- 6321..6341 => 7.01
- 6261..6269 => 7.19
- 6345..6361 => 7.21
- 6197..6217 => 7.13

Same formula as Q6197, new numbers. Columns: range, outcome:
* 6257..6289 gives 7.48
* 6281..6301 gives 7.71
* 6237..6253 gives 7.11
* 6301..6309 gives 8.71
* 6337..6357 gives 7.44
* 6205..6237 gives 8.22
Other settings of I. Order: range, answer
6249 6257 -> 7.01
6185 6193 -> 7.24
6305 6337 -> 8.14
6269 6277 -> 7.34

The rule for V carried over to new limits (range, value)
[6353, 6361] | 7.66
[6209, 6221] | 7.52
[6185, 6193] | 7.24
